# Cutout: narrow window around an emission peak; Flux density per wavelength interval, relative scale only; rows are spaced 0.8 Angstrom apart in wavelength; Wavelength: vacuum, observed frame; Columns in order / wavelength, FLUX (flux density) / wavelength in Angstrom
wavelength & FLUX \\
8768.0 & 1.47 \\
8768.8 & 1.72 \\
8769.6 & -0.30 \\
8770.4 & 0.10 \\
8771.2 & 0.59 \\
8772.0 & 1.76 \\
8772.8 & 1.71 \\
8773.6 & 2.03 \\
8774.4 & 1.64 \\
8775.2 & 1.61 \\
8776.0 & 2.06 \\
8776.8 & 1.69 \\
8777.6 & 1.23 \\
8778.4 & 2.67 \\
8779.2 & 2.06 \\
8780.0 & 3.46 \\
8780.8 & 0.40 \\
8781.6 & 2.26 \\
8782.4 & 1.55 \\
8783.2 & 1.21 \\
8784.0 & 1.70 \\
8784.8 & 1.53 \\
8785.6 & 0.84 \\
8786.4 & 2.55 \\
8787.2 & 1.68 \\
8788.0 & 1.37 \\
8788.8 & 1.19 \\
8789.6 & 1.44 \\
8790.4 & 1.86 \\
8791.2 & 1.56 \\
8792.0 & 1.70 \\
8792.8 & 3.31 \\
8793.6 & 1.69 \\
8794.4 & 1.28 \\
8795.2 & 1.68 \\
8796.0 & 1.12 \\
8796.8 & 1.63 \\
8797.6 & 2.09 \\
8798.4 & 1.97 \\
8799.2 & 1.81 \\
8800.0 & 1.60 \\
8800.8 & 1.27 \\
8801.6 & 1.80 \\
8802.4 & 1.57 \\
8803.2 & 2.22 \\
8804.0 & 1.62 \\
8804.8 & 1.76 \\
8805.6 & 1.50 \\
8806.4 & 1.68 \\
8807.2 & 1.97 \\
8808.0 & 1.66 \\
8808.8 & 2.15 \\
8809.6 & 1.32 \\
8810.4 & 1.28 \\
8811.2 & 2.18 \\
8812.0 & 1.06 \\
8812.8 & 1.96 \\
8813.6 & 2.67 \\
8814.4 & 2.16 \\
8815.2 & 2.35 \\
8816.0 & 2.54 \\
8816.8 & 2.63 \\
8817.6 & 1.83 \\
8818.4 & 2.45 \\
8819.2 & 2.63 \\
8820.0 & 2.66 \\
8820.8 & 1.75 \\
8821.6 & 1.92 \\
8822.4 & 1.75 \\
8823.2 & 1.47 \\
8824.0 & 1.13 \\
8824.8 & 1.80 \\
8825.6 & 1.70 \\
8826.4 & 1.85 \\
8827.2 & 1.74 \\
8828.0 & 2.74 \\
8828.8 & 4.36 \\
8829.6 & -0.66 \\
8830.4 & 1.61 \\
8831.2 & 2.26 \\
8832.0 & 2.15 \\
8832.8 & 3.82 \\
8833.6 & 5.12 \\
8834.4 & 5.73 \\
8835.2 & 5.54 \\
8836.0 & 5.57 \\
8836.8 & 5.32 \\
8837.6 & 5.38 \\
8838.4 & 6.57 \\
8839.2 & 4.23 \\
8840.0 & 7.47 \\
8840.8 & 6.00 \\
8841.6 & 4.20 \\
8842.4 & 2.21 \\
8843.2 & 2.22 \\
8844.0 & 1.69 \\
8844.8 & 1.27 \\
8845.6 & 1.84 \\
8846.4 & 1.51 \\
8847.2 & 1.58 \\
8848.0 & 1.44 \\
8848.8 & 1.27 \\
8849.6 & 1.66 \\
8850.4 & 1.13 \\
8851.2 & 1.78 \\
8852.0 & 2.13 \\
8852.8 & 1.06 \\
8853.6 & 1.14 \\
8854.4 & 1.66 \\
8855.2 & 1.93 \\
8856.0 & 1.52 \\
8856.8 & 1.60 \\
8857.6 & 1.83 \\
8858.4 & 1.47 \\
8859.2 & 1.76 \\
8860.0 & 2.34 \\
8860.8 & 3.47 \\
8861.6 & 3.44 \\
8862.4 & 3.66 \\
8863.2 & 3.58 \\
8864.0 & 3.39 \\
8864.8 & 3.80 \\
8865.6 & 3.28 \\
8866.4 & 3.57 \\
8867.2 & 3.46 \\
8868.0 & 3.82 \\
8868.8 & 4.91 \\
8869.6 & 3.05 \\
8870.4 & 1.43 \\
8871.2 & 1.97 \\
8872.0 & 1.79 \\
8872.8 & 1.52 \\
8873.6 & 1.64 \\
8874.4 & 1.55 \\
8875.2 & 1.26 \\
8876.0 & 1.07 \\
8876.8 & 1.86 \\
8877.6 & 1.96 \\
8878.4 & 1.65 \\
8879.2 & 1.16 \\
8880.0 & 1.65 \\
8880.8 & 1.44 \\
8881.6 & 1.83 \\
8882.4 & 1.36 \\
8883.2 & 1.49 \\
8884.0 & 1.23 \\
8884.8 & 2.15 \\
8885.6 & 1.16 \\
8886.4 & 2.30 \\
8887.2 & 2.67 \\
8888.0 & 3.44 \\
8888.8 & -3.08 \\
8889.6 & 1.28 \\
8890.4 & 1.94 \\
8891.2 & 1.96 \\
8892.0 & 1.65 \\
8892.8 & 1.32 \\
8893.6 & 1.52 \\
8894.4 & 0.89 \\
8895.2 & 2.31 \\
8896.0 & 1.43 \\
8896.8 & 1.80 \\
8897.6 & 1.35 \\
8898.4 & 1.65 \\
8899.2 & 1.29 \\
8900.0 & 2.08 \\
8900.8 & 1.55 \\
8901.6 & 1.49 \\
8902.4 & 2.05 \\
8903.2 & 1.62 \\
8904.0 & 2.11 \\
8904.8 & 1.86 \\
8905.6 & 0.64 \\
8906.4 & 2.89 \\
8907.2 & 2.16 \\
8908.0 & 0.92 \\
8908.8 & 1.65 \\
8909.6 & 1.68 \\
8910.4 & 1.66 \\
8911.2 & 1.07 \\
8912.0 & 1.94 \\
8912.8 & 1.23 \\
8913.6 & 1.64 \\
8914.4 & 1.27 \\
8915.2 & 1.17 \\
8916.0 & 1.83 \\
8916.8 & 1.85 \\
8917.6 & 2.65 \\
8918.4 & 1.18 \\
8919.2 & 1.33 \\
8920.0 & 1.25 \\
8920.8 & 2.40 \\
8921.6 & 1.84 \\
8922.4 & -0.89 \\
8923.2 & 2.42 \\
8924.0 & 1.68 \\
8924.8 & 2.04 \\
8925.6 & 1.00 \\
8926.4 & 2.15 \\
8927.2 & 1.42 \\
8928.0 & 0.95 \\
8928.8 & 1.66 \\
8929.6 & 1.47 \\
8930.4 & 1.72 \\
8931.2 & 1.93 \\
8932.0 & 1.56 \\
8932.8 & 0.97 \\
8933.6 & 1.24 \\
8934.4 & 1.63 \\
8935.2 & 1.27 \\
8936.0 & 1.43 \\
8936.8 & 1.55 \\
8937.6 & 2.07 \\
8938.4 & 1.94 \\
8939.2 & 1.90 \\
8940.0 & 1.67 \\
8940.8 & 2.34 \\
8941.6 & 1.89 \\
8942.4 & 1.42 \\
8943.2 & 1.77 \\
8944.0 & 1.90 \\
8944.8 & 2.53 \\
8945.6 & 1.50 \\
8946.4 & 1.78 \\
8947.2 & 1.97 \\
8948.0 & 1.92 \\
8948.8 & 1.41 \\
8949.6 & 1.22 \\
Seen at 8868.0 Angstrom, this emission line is [N II] 6583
